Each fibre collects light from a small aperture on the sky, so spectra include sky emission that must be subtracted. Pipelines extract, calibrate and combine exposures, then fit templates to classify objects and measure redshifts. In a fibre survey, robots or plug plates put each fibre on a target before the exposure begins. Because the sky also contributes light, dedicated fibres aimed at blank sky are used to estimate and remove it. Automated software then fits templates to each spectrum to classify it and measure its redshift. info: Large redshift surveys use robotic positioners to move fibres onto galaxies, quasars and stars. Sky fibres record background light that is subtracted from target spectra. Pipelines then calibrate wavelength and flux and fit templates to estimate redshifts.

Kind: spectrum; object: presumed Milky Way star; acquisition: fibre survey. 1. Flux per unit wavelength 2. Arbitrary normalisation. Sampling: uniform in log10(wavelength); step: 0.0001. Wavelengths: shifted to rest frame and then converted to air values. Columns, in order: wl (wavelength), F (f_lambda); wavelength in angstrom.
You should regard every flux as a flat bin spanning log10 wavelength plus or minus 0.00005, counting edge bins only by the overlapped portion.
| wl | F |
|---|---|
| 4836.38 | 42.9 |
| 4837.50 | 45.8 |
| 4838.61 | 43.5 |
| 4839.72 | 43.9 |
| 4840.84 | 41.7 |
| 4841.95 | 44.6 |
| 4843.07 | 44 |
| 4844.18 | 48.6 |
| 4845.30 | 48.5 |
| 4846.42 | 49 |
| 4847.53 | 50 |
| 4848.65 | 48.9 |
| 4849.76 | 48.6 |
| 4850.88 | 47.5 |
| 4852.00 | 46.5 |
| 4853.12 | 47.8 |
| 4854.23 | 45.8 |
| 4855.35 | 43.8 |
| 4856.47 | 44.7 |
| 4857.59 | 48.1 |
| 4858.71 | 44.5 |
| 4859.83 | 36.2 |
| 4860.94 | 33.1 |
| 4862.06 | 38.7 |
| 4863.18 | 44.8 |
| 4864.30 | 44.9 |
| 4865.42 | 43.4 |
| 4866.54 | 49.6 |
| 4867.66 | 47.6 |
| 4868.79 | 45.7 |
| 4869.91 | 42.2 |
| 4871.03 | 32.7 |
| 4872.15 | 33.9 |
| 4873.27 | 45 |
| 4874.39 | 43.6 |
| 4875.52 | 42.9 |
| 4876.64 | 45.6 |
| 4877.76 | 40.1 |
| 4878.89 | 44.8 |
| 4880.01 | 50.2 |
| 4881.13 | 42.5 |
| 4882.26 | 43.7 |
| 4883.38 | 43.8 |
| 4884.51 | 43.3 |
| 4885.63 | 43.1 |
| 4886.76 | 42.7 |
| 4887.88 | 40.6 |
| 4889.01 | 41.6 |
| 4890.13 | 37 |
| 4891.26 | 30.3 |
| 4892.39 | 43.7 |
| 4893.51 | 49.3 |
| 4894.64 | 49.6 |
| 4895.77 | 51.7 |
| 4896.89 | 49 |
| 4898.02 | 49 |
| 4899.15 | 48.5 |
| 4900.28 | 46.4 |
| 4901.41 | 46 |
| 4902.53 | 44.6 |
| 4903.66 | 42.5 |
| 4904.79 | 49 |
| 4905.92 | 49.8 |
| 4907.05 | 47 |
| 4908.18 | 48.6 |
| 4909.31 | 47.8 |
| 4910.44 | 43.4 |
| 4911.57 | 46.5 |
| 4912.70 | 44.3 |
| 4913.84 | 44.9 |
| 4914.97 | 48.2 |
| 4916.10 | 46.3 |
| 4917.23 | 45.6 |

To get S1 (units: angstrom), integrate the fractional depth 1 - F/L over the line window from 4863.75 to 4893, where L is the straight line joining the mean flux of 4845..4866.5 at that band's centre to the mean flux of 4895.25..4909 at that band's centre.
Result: 2.4 angstrom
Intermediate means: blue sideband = 45.1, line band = 42.5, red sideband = 47.7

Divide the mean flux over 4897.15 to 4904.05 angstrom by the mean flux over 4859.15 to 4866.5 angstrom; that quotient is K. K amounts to 1.1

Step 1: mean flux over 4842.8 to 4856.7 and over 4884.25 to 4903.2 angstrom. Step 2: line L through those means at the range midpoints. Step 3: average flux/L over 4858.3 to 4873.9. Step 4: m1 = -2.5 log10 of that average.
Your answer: 0.12 mag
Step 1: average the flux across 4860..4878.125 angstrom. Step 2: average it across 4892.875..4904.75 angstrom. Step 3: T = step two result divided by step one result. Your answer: 1.1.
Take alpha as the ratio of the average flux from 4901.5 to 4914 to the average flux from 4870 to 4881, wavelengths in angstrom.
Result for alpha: 1.10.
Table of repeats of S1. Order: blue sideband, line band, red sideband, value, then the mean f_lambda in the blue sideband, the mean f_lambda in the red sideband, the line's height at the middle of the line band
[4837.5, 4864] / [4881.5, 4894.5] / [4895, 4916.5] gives 1.22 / 44.9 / 47.1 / 46.4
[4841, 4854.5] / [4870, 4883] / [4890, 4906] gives 1.18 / 47.4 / 45.9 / 46.5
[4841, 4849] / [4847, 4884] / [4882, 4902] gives 1.69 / 47.3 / 44.4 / 46.1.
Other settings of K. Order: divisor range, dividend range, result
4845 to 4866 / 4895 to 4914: 1.05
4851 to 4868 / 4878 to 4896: 0.99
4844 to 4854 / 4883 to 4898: 0.91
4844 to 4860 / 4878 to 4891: 0.91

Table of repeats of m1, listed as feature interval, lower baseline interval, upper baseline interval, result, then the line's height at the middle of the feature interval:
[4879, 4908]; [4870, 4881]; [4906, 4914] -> -0.02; 44.3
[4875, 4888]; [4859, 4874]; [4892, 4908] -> 0.01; 44.2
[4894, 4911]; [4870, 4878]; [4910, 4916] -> -0.08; 44.2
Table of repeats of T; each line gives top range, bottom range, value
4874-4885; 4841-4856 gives 0.94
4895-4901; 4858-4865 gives 1.20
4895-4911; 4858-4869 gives 1.11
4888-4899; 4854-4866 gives 1.05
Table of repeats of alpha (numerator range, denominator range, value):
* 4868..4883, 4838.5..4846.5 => 0.94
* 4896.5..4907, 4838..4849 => 1.02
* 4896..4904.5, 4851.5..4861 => 1.07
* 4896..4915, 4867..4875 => 1.13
